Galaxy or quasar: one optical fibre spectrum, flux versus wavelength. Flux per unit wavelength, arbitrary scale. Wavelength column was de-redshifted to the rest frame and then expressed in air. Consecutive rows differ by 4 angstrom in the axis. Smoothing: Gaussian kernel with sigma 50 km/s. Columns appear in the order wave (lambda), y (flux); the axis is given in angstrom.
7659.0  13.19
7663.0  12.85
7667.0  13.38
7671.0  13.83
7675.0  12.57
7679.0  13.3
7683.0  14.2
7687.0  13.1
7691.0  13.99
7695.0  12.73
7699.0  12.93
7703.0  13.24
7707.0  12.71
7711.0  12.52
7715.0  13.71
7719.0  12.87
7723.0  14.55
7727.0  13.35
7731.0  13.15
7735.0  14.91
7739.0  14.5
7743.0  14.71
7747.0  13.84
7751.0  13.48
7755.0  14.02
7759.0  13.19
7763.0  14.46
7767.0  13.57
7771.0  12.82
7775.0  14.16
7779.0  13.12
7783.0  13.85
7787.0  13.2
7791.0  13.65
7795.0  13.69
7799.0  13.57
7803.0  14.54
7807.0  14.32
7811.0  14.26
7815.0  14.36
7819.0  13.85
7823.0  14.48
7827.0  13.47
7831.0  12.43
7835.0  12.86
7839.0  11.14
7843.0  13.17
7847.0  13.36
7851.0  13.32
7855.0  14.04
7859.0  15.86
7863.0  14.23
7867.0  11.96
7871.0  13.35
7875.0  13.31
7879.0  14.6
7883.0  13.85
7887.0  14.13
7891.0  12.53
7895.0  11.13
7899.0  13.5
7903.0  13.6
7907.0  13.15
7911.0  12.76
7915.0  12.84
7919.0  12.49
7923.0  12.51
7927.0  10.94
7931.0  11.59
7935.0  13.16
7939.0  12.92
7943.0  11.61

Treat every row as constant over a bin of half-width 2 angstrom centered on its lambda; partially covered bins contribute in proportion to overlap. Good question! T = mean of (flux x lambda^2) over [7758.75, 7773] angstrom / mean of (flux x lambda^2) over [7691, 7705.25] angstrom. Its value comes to 1.05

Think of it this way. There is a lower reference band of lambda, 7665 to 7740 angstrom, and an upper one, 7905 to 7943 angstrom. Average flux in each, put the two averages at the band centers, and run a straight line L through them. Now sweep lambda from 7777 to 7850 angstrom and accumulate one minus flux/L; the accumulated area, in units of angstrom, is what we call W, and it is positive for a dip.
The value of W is -3.3 angstrom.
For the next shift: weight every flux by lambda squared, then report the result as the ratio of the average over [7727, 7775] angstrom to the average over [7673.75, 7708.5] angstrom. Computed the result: 1.1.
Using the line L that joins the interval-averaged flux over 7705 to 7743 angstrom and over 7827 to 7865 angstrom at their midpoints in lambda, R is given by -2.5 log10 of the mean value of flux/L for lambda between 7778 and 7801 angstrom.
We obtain 0.00 mag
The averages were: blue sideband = 13.6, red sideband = 13.4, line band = 13.5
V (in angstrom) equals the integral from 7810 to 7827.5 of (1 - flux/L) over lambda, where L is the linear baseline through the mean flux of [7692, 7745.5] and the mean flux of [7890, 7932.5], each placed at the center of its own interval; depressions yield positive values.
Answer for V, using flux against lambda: -1.5 angstrom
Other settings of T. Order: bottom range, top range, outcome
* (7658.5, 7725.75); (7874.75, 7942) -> 1.02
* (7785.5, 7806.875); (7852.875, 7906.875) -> 1.00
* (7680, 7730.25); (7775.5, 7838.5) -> 1.05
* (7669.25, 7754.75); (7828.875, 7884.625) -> 1.03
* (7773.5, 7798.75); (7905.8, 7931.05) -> 0.94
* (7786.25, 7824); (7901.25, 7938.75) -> 0.92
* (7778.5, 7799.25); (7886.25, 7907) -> 0.98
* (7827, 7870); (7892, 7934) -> 0.96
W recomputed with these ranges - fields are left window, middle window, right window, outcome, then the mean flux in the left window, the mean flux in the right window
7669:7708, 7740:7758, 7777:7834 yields -0.6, 13.3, 13.8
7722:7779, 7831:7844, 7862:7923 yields 1.0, 13.9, 13.1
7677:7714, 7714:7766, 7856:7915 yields -2.5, 13.2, 13.4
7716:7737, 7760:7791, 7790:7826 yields 0.8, 13.8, 14.1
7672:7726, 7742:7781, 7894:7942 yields -1.9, 13.3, 12.6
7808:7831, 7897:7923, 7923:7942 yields -1.0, 14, 12.2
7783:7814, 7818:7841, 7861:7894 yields 1.2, 13.9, 13.4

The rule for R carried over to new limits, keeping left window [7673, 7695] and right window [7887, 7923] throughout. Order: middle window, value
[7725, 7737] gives -0.04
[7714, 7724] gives -0.03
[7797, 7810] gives -0.09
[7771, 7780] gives -0.03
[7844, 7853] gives -0.03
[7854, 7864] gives -0.15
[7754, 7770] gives -0.05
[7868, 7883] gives -0.06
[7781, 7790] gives -0.03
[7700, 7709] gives 0.03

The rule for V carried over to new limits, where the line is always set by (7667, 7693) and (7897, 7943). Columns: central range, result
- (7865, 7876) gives 0.0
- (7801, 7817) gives -1.6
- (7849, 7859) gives -1.0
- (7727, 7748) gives -1.4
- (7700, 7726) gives 0.2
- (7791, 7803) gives -0.7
